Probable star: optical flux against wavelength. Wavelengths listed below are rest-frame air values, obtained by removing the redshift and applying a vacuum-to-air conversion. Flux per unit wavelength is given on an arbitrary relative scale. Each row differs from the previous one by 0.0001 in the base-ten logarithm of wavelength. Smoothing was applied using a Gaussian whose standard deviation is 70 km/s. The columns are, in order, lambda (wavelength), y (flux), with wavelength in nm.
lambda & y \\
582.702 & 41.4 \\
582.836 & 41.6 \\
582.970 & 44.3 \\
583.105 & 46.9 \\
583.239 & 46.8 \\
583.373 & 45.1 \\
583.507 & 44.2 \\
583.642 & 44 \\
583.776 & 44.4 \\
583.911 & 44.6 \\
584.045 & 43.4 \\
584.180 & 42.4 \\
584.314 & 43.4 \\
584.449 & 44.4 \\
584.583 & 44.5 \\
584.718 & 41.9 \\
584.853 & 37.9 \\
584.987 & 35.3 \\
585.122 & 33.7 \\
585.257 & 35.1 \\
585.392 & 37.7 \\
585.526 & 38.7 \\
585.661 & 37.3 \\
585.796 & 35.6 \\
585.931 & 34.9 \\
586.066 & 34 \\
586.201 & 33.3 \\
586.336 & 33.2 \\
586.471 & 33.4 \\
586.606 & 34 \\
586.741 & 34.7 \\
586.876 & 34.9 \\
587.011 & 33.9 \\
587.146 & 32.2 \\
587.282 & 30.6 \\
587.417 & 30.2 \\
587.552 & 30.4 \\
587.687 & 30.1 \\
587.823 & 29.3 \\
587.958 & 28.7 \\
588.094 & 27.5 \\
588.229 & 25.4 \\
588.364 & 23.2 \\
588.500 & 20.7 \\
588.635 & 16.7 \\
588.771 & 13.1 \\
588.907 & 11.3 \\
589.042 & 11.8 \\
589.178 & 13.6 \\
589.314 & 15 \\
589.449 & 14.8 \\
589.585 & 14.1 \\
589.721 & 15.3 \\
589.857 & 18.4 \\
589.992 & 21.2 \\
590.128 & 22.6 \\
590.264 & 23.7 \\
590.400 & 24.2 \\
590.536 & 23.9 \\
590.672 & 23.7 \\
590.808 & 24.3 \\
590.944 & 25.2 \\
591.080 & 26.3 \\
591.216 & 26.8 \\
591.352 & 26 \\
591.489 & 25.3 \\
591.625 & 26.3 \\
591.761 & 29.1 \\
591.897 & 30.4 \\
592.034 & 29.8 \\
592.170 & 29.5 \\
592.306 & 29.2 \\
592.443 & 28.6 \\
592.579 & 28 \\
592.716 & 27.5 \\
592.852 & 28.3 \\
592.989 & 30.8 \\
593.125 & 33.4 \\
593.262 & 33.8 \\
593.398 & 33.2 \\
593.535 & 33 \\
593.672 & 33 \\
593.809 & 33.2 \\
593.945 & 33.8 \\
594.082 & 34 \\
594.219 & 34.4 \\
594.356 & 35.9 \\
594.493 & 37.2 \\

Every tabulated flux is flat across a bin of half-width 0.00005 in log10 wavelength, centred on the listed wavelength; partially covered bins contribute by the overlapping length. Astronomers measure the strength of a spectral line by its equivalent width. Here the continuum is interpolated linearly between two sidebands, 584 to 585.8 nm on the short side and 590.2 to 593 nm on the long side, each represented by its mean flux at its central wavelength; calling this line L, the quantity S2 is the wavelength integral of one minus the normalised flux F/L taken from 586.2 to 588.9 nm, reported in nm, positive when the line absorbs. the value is 0.50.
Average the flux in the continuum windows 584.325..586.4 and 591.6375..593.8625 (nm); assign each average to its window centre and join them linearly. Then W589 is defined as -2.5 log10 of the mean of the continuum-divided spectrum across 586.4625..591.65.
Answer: 0.38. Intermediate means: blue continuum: 37.3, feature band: 24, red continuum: 30.5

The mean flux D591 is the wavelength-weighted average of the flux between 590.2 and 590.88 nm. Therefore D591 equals 24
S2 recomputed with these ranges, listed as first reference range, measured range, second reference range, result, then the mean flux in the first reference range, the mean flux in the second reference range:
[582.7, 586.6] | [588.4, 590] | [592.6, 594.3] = 0.913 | 40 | 32.3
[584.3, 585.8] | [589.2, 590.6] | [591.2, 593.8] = 0.583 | 38.8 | 29.7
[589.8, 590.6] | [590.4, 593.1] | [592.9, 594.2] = -0.004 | 22.4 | 33.1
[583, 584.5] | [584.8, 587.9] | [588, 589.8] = -0.365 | 44.5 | 17.3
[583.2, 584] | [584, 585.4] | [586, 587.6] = 0.026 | 44.8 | 32.9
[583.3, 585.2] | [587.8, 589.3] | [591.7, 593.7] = 0.688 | 42.1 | 30.5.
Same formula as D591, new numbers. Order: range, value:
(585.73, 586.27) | 34.4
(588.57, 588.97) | 13.7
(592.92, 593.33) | 32.7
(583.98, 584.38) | 43.1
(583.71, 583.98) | 44.5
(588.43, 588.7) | 18.8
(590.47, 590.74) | 23.8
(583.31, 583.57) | 44.7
